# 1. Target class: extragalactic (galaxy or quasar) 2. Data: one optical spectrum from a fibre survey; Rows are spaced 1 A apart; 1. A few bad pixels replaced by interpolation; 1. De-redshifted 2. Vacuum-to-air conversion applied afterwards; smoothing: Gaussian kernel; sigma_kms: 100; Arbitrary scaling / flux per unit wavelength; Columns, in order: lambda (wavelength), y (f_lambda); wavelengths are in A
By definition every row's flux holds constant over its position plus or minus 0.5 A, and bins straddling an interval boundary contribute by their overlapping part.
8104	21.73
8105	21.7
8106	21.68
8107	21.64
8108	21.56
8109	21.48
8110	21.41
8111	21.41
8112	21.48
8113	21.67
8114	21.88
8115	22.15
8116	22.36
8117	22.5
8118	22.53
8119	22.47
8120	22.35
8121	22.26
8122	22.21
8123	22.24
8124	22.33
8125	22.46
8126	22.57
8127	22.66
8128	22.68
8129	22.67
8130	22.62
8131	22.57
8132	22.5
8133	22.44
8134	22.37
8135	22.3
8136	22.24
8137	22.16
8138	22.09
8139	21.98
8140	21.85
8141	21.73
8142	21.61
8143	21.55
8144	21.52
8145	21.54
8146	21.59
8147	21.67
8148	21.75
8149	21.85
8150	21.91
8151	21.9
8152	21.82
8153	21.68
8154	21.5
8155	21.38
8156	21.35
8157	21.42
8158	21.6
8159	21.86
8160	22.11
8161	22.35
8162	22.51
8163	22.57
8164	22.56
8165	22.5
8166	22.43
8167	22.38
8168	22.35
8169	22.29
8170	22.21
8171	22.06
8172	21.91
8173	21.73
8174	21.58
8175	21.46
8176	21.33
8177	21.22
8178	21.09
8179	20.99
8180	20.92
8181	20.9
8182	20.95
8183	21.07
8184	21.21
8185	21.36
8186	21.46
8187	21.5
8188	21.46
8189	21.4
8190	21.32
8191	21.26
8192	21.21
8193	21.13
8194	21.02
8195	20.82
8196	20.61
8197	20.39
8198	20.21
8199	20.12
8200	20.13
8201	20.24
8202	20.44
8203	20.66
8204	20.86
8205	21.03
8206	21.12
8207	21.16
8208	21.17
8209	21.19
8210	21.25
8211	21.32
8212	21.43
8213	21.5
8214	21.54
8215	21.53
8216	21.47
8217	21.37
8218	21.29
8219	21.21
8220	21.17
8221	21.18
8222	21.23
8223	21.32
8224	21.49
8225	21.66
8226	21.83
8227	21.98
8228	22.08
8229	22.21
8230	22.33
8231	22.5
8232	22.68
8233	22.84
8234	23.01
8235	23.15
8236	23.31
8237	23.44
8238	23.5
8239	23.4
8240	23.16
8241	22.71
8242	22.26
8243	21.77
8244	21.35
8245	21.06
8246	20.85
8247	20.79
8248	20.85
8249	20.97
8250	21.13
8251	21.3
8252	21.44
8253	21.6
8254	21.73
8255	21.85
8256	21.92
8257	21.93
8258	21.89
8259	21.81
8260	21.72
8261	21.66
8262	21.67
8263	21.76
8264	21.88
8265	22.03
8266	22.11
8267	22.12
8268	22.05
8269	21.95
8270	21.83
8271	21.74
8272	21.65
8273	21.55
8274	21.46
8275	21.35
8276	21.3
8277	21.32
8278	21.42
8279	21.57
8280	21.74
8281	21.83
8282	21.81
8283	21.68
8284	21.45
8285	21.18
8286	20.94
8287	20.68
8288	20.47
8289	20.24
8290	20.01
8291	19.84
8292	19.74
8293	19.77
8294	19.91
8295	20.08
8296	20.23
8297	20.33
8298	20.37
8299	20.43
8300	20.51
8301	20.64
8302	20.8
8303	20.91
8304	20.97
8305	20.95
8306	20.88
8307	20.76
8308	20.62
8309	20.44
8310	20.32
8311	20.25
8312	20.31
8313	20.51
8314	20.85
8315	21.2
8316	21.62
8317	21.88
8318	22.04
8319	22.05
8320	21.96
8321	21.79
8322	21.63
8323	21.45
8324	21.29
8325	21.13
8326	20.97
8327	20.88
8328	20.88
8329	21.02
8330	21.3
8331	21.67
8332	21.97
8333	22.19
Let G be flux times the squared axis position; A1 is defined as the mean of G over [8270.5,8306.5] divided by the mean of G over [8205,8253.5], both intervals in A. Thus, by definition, 0.97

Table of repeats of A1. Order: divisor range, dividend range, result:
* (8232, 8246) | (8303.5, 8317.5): 0.94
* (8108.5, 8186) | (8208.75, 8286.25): 1.02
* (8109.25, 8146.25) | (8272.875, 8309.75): 0.98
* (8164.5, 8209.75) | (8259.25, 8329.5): 1.02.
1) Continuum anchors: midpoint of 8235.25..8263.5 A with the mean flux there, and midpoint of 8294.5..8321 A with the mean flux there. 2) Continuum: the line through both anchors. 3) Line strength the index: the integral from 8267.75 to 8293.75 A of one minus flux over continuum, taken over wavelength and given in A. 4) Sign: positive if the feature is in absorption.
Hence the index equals 0.2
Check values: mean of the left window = 21.9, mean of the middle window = 21.2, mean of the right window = 20.9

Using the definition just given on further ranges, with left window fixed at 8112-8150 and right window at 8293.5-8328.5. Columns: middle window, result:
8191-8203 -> 0.60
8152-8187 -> 0.27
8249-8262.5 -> -0.22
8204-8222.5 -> 0.26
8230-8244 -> -0.92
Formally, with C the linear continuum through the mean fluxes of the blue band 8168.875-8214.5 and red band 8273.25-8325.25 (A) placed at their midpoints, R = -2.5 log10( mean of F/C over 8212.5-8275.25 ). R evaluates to -0.04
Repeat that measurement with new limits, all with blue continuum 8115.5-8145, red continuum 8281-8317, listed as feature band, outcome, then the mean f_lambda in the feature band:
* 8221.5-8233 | -0.03 mag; 22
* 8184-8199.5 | 0.03 mag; 21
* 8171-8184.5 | 0.03 mag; 21.3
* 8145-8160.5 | 0.02 mag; 21.7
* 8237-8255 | -0.03 mag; 21.8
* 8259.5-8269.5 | -0.05 mag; 21.9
